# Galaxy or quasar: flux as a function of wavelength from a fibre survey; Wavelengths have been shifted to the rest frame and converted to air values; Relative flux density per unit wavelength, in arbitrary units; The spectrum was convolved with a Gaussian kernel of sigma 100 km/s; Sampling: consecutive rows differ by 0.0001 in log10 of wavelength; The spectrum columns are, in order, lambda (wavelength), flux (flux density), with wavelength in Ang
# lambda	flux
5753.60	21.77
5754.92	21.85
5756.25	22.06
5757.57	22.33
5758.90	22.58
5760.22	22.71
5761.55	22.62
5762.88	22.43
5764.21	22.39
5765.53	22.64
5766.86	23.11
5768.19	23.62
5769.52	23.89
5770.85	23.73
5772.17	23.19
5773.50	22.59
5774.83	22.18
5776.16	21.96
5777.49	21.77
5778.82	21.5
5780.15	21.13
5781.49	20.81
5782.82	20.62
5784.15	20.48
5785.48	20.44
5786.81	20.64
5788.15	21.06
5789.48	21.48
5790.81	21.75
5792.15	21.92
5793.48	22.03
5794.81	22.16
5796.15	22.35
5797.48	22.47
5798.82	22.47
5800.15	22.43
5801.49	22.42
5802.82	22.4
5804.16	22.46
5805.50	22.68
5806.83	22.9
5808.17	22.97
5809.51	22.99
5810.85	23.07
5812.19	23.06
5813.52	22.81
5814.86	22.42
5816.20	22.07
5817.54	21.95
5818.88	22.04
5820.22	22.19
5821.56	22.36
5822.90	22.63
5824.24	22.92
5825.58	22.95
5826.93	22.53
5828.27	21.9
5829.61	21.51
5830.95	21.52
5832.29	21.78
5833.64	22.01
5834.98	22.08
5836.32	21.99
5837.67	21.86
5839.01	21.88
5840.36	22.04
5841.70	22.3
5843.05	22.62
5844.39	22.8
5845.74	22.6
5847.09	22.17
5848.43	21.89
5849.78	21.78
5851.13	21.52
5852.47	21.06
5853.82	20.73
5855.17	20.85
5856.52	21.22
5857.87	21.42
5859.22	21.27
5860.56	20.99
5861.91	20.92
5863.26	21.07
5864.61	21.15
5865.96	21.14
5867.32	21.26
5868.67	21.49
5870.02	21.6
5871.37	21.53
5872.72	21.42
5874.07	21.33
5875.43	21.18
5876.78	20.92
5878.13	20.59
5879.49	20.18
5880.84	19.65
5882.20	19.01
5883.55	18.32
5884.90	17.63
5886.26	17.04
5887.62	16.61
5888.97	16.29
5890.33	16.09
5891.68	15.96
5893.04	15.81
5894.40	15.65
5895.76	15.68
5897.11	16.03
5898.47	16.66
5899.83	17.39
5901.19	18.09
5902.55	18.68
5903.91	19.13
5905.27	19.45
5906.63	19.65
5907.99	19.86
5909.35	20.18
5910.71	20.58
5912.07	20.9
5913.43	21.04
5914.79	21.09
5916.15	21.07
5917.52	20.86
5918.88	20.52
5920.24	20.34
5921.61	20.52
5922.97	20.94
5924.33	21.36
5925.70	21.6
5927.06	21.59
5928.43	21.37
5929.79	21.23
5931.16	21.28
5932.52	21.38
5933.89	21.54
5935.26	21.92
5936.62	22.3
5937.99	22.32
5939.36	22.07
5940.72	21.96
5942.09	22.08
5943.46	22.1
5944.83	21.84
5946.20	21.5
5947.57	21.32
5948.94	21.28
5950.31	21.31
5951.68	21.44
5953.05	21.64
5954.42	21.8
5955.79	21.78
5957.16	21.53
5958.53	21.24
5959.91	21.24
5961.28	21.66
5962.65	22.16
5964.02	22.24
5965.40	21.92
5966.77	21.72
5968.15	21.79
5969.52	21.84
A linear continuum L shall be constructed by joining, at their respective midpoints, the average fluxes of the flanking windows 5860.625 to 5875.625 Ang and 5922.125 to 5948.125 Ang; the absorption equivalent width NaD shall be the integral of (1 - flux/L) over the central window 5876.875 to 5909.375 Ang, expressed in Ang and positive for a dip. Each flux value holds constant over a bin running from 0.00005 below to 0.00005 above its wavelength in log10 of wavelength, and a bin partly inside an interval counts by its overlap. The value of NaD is 5.32 Ang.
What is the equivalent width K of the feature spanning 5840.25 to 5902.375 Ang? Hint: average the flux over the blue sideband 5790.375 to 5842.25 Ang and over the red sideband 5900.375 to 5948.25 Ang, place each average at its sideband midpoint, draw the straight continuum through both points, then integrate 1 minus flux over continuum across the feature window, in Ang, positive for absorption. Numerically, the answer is 5.1 Ang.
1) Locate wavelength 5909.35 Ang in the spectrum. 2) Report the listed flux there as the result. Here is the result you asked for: 20.18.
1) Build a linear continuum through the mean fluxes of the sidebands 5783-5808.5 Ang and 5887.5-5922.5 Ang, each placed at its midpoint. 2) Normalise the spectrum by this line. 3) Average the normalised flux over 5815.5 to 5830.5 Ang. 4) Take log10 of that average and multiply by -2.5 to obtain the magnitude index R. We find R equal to -0.06 mag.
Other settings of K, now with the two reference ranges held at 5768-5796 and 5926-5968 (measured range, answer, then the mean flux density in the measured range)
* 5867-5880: 0.4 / 21.2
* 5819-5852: -0.6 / 22.2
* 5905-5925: 1.0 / 20.6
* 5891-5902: 2.7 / 16.4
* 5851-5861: 0.3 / 21.1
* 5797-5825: -1.0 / 22.6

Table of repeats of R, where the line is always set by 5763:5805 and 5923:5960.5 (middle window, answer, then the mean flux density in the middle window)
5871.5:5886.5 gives 0.10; 19.9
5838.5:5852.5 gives -0.01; 22.1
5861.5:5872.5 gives 0.03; 21.3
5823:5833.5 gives -0.01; 22.2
